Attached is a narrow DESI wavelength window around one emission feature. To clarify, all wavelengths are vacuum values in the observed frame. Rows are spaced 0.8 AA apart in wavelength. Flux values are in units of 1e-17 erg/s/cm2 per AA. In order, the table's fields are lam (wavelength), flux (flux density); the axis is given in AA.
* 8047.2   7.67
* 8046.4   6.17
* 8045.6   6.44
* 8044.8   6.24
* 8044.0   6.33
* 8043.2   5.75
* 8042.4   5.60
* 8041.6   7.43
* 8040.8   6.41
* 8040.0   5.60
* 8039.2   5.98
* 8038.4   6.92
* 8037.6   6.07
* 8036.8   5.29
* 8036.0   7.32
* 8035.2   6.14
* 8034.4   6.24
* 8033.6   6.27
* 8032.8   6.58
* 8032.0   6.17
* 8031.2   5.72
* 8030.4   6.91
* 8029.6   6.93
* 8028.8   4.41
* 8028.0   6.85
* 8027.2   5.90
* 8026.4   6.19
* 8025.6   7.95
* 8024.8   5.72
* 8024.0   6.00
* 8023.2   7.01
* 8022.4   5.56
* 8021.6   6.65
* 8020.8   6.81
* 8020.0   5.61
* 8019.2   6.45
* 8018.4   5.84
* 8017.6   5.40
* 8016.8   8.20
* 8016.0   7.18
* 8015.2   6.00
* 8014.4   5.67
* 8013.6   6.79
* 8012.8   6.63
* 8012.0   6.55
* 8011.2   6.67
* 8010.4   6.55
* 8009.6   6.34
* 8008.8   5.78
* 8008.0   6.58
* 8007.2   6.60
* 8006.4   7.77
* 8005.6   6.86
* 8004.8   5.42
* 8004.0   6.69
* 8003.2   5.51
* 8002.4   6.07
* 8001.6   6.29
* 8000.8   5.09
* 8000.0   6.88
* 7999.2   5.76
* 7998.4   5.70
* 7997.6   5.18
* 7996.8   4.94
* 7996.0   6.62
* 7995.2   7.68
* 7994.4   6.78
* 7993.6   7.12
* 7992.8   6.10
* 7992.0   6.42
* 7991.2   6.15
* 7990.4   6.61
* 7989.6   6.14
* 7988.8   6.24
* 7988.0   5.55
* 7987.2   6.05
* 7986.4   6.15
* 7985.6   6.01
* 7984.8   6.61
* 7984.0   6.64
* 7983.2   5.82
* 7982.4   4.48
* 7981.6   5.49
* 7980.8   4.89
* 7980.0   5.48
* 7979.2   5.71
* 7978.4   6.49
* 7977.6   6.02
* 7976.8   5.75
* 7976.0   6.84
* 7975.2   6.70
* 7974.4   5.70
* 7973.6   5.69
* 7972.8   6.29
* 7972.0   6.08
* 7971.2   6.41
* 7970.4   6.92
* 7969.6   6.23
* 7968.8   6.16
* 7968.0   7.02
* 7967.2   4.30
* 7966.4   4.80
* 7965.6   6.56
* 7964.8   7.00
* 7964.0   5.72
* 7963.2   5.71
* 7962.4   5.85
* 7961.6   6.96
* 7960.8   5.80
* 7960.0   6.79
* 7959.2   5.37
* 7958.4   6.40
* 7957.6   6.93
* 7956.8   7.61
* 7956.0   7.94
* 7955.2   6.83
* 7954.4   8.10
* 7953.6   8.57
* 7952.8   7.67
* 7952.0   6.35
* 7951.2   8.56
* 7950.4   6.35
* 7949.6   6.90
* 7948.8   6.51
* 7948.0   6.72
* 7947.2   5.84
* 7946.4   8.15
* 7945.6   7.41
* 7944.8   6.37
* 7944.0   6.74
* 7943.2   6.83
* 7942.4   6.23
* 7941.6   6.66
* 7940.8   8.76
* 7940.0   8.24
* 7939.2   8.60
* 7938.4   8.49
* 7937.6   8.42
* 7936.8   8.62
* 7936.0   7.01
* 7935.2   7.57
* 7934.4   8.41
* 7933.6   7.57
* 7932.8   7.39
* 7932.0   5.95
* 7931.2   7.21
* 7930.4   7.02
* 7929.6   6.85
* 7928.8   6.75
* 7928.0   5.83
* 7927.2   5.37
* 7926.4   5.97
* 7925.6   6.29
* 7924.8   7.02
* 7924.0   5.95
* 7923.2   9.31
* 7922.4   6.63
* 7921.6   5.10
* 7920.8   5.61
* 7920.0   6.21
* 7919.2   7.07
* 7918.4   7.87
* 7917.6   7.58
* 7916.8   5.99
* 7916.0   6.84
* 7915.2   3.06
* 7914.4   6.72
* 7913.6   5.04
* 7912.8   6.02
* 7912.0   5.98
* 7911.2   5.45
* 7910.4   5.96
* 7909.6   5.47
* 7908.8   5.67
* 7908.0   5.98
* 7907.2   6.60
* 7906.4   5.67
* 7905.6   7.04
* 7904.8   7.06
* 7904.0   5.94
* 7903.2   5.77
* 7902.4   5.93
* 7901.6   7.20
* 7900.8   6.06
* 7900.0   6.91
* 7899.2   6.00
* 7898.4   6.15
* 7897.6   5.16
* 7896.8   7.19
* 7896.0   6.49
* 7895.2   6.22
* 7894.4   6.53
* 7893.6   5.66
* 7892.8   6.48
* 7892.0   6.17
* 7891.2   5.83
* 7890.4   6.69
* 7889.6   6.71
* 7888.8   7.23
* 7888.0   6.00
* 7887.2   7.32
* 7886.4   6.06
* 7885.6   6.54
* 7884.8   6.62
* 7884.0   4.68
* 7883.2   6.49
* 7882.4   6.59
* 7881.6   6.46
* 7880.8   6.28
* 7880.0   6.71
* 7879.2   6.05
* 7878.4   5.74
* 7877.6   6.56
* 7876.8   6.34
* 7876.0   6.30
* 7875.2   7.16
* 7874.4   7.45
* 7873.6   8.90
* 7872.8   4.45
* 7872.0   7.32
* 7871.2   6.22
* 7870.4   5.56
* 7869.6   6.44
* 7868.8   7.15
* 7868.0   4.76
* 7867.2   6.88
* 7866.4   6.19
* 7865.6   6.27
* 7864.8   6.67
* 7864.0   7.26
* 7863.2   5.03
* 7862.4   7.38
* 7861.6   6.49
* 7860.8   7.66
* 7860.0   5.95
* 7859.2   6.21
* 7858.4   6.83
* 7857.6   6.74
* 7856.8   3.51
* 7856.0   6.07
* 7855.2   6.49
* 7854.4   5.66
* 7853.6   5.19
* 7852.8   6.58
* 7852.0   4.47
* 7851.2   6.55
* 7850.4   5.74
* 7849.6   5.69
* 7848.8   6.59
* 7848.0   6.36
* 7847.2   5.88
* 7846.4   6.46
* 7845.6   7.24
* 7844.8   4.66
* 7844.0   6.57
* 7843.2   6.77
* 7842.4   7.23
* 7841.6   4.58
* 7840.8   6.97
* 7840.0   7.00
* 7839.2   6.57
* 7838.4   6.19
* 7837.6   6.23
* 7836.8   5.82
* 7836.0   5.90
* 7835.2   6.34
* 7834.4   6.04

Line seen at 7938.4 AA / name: [S II]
